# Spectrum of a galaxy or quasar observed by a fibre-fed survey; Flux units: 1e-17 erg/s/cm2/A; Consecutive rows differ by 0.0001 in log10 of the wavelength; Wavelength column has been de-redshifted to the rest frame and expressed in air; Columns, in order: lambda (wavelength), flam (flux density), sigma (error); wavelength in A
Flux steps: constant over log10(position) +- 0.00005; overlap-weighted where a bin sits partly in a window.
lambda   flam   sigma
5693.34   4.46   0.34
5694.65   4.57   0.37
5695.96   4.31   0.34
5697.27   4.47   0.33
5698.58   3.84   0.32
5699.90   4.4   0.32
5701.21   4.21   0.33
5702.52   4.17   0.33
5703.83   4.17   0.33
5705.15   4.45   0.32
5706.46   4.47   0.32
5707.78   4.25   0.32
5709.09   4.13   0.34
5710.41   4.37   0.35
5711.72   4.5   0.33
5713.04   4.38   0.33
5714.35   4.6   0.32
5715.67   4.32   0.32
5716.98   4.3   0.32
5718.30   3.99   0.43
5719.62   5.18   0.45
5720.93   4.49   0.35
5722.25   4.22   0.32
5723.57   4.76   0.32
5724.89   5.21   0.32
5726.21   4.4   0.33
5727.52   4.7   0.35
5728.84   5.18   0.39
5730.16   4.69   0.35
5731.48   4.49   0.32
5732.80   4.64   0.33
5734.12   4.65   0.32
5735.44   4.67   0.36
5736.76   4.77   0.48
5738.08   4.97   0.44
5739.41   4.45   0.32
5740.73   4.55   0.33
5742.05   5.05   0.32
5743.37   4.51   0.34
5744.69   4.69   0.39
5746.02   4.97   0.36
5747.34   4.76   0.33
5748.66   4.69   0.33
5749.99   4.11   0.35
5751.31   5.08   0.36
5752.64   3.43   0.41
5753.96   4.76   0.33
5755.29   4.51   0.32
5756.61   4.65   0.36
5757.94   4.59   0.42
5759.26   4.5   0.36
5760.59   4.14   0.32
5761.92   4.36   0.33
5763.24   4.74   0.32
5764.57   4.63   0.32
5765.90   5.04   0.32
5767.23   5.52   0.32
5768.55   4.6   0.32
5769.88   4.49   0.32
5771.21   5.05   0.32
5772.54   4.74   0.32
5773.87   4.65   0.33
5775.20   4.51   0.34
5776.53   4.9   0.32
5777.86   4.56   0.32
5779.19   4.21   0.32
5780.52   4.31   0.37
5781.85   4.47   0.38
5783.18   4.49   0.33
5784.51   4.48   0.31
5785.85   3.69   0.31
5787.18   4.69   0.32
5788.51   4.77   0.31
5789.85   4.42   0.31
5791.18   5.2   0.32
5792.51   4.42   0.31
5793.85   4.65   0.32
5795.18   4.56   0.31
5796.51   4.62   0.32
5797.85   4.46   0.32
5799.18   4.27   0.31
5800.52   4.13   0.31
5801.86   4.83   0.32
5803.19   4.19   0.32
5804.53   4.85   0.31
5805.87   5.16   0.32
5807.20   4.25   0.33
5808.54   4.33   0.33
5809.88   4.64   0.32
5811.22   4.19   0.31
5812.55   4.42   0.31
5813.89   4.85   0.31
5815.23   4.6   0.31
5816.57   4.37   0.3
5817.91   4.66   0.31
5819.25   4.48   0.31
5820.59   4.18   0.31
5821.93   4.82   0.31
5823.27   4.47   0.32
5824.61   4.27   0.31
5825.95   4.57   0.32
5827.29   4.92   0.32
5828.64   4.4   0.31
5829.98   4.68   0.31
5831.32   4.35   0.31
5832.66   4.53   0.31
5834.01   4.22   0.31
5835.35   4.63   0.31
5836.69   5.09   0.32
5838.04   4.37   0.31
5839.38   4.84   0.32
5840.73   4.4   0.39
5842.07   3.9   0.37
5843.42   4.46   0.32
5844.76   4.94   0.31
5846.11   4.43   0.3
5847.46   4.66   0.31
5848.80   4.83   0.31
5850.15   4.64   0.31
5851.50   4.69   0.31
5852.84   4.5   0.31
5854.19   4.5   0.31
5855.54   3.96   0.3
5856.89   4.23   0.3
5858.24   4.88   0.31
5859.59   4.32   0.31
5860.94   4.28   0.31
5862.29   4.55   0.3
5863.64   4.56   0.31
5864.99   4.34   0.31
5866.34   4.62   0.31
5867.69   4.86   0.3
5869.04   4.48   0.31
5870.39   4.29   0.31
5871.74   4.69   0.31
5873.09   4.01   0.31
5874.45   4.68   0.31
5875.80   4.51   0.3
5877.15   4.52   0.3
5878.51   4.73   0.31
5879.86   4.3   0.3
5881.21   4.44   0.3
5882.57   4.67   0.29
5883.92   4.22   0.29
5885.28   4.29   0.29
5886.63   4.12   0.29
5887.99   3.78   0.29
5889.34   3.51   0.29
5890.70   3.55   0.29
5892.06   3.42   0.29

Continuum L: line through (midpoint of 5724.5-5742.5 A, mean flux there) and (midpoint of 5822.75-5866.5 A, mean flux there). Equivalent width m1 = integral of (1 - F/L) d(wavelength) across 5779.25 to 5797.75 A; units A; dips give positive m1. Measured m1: 0.5 A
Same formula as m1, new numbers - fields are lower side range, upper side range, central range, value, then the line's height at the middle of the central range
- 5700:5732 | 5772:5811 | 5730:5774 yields -1.4 A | 4.5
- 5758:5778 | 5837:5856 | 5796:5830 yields 0.6 A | 4.6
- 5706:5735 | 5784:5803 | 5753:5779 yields -0.8 A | 4.52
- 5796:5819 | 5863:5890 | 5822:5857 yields -0.6 A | 4.45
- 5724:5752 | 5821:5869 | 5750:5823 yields 1.3 A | 4.64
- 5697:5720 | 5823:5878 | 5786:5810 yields -0.6 A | 4.45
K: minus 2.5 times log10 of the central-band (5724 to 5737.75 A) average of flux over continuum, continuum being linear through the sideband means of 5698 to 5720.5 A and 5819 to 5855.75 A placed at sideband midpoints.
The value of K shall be -0.089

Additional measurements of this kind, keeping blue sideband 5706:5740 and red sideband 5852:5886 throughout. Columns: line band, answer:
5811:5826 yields 0.000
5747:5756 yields 0.019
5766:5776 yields -0.064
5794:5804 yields 0.014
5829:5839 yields -0.018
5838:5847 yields -0.002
